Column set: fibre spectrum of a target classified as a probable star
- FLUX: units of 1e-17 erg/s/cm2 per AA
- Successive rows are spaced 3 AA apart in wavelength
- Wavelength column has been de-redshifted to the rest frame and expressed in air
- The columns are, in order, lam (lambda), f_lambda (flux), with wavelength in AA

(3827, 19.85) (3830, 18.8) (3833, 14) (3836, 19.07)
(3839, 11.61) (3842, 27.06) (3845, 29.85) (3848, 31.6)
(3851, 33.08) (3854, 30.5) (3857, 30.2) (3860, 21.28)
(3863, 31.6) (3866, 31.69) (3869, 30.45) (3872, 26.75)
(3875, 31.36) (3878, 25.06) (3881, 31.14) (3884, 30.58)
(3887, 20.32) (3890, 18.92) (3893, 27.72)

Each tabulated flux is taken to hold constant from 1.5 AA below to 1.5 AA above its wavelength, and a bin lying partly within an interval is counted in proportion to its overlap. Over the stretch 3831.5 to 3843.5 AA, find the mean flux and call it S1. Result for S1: 17.9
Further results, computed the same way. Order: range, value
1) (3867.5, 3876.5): 29.5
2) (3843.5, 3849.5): 30.7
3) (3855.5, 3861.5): 25.7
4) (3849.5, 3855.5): 31.8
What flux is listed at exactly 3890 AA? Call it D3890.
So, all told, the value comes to 18.92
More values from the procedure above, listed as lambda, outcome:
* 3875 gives 31.36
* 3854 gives 30.5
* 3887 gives 20.32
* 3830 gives 18.8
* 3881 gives 31.14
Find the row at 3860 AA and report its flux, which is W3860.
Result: 21.28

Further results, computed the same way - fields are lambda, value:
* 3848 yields 31.6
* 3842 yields 27.06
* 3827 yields 19.85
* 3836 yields 19.07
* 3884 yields 30.58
